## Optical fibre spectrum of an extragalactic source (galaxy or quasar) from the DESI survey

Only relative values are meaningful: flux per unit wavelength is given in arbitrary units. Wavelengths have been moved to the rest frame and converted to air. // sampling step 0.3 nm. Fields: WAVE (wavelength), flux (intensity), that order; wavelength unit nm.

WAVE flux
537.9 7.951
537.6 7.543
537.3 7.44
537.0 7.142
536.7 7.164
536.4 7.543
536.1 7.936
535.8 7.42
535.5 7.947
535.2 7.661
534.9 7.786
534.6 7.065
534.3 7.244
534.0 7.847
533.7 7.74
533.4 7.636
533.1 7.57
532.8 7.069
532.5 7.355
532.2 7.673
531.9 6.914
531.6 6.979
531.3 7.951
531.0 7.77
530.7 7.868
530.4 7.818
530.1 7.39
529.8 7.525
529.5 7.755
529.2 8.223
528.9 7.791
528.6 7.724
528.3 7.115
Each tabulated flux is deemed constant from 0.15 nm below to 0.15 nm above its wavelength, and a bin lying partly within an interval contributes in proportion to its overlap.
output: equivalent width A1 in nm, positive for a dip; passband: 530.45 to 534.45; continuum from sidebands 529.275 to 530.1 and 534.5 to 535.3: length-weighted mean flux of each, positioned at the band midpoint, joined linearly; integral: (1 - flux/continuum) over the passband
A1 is 0.03 nm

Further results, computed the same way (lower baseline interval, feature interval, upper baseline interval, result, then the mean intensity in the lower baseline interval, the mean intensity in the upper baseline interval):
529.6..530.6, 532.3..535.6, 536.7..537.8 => -0.025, 7.6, 7.37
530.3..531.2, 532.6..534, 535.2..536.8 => 0.035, 7.83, 7.62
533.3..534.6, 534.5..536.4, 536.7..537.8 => -0.044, 7.55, 7.37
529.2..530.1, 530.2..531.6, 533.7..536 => -0.013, 7.7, 7.59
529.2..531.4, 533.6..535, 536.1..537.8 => 0.008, 7.75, 7.43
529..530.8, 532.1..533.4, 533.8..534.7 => 0.018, 7.76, 7.42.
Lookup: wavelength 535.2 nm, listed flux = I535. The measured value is 7.661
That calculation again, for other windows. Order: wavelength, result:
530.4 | 7.818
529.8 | 7.525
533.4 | 7.636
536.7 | 7.164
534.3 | 7.244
